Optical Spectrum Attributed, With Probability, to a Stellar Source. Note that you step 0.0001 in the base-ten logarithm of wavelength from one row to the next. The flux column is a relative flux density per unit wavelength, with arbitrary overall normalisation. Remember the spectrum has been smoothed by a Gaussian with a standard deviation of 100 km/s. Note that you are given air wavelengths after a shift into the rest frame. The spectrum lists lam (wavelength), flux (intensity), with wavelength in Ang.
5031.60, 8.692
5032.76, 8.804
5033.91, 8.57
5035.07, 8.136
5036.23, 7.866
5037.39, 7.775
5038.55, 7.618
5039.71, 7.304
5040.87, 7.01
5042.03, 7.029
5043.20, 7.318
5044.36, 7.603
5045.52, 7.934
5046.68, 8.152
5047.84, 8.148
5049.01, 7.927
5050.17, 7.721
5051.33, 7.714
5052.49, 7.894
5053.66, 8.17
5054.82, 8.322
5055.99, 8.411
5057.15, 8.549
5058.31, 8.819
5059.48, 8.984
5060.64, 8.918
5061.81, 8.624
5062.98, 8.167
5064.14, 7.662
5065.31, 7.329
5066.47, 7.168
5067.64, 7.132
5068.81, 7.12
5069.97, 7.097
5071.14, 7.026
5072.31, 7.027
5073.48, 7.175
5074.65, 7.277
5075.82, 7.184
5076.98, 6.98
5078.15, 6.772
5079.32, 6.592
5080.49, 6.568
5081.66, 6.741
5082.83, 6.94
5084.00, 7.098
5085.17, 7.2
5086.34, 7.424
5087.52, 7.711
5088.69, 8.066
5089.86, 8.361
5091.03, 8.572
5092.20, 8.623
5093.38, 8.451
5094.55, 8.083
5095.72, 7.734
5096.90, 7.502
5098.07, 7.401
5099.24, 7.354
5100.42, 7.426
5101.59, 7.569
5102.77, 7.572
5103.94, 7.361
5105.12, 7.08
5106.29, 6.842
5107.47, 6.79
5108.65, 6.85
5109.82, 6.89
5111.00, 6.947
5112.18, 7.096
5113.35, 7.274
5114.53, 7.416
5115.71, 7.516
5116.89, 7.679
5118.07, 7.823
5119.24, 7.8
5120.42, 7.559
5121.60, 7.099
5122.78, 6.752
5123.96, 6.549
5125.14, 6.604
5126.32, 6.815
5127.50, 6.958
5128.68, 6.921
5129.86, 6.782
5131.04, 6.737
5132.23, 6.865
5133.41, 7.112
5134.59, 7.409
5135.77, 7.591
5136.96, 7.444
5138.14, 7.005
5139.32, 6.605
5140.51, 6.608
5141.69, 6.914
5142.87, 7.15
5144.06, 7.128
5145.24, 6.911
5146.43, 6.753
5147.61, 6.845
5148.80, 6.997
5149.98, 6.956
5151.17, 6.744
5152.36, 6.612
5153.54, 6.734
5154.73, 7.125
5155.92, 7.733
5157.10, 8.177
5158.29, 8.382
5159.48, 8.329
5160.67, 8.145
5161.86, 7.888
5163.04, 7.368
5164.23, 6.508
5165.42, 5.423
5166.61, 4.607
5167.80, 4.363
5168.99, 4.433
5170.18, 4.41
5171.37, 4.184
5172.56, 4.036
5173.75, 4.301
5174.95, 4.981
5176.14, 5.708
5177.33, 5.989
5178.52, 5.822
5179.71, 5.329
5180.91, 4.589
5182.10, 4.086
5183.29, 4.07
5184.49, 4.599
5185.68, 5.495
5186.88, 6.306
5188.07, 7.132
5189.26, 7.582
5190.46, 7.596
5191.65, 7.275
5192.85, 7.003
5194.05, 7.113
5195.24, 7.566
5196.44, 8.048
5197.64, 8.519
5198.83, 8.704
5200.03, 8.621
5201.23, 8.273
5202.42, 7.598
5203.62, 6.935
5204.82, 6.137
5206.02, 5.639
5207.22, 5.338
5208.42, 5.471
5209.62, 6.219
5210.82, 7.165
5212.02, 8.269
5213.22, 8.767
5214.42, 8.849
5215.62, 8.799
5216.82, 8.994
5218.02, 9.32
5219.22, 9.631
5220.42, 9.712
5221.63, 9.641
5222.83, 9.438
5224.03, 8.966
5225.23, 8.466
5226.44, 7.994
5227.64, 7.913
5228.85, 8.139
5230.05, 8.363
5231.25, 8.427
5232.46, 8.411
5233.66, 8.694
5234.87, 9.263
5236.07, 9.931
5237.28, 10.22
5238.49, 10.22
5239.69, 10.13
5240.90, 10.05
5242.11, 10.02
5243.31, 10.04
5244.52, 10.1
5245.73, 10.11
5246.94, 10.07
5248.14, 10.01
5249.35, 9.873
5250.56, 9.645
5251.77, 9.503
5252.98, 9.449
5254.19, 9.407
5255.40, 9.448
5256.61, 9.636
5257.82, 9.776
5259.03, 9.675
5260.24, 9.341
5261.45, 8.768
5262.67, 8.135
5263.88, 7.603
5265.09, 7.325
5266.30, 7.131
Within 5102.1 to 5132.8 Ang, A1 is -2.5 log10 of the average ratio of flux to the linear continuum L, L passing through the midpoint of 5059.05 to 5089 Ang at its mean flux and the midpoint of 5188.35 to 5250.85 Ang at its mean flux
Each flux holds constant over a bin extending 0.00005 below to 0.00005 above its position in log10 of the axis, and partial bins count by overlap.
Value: 0.09 mag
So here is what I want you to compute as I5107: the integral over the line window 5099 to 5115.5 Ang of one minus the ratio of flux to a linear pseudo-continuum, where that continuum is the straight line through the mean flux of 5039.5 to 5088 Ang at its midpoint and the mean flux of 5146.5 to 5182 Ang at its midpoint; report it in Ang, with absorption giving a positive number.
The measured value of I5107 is -0.5 Ang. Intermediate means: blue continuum 7.57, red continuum 6.14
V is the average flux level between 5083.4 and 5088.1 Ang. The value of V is 7.35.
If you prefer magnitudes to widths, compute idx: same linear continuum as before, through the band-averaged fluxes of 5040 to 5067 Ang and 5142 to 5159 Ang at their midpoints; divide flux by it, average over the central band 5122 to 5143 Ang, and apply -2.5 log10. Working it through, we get 0.06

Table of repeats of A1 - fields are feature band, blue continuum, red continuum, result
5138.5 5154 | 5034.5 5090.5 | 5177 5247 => 0.139 mag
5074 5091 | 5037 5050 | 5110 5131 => 0.018 mag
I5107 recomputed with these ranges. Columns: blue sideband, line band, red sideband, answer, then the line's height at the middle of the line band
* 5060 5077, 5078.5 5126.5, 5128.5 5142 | -0.8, 7.24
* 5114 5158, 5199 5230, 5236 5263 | 3.1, 8.92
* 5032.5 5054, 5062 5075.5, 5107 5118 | 0.5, 7.58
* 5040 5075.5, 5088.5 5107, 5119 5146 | -0.9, 7.36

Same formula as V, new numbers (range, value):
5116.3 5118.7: 7.77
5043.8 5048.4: 7.97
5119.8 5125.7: 6.92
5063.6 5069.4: 7.28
